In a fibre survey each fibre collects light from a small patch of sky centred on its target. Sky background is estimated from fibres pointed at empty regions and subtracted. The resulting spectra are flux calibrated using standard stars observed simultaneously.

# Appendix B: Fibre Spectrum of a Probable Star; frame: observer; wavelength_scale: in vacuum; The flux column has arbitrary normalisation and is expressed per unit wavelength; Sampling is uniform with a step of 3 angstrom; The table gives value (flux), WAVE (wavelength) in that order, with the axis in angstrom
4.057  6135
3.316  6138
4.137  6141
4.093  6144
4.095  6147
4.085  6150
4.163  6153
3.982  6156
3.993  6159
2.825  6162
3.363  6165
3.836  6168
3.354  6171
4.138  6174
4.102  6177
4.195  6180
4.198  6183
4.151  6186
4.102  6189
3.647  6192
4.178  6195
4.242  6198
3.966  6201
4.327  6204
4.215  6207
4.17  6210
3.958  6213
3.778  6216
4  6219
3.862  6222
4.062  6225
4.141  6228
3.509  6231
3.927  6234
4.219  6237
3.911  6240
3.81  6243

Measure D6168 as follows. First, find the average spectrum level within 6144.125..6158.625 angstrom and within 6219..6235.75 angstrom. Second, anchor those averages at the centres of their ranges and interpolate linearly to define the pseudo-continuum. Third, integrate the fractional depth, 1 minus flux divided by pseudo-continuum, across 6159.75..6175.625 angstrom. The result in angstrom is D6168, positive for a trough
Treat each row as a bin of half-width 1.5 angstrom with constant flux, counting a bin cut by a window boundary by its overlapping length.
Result 2.0 angstrom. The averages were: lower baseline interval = 4.08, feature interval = 3.53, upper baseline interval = 3.91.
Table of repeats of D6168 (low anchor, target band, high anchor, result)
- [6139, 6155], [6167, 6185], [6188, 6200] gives 0.34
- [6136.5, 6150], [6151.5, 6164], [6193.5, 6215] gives 0.80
